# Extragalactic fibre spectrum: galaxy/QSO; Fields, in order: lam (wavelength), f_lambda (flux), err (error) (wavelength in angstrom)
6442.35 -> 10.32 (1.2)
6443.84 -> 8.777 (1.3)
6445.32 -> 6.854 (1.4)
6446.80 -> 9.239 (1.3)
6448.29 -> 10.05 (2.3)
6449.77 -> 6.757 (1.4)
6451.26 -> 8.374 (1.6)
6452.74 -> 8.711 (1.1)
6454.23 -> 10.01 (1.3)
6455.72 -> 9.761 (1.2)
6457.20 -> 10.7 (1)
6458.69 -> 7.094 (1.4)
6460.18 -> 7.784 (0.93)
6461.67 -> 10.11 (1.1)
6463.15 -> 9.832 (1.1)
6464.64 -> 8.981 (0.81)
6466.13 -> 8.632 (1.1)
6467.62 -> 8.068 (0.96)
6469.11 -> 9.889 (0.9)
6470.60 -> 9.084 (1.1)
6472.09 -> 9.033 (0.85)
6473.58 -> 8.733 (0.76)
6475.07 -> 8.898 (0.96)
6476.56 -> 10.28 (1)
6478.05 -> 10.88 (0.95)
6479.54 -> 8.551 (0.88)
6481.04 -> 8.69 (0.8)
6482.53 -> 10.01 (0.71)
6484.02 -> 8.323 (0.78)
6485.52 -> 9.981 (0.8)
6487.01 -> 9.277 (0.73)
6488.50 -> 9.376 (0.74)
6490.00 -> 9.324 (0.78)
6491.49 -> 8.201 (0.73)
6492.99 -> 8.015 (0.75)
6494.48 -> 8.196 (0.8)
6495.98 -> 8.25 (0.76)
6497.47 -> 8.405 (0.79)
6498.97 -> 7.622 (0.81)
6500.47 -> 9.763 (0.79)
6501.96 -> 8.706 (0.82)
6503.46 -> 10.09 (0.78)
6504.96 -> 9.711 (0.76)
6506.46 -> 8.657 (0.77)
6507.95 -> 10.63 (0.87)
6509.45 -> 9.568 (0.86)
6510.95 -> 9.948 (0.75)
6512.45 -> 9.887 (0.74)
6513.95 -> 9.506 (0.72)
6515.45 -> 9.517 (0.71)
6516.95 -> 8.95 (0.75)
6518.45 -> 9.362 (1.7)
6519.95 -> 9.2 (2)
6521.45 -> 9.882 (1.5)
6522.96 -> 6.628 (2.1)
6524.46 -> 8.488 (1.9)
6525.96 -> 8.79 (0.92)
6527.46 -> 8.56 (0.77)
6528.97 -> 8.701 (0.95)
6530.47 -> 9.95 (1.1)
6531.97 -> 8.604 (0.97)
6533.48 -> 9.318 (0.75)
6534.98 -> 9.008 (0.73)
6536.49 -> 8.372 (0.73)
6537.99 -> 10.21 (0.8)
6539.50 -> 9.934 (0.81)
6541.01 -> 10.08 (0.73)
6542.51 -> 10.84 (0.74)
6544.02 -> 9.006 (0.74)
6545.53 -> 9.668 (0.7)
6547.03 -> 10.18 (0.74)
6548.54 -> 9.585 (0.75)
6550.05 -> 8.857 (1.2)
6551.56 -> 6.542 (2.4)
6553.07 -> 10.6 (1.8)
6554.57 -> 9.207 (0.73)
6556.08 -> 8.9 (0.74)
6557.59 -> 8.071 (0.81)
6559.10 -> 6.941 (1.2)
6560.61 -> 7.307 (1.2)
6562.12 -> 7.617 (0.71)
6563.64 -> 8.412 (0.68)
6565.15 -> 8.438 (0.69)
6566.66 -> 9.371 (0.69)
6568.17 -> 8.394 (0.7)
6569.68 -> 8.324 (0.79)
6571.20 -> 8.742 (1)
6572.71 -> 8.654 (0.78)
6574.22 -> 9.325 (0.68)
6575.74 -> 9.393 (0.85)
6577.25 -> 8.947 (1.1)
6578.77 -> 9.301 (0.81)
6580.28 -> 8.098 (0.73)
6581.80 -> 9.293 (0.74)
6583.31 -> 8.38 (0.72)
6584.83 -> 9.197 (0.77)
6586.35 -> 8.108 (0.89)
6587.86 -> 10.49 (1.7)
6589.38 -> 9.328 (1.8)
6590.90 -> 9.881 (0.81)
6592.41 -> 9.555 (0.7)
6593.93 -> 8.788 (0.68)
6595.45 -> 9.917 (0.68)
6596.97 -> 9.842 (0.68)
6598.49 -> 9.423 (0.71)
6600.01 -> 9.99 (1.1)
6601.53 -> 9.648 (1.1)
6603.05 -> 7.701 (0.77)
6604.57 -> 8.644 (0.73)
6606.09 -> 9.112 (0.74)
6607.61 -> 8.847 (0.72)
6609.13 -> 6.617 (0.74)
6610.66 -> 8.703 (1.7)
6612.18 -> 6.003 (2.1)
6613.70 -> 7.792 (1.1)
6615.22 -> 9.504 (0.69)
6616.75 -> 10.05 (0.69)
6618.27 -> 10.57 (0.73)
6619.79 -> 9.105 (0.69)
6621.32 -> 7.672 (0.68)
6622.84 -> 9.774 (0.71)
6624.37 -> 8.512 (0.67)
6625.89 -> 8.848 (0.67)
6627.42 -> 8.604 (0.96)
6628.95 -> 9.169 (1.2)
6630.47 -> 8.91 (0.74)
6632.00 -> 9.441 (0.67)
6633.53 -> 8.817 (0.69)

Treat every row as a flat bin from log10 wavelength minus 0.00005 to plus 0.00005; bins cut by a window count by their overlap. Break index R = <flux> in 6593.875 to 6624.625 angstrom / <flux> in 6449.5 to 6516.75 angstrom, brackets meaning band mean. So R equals 1.0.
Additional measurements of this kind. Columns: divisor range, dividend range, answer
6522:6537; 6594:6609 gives 1.05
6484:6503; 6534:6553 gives 1.07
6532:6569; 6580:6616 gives 0.99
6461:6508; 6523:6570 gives 0.98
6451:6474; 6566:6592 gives 0.99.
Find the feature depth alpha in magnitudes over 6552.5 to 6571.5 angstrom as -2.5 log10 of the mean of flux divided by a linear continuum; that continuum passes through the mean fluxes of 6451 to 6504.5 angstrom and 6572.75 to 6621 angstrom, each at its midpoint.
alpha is 0.07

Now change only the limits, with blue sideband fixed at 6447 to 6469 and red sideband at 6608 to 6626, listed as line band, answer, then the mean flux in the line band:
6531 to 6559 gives -0.057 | 9.23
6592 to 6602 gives -0.113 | 9.59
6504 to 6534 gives -0.046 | 9.2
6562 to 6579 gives -0.008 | 8.76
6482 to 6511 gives -0.026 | 9.08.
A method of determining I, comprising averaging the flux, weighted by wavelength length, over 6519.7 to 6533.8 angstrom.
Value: 8.78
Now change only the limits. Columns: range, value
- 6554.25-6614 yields 8.72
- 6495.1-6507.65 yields 8.96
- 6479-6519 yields 9.13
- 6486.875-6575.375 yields 8.98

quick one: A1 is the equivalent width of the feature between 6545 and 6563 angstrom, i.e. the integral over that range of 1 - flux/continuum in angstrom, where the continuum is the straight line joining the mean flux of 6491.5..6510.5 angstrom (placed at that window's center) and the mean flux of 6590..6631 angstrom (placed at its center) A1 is 0.7 angstrom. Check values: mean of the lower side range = 8.95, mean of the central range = 8.61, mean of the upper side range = 8.93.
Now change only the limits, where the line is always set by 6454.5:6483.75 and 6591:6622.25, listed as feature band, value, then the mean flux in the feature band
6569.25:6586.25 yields 0.2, 8.85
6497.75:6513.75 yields -0.5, 9.43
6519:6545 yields -0.3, 9.16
